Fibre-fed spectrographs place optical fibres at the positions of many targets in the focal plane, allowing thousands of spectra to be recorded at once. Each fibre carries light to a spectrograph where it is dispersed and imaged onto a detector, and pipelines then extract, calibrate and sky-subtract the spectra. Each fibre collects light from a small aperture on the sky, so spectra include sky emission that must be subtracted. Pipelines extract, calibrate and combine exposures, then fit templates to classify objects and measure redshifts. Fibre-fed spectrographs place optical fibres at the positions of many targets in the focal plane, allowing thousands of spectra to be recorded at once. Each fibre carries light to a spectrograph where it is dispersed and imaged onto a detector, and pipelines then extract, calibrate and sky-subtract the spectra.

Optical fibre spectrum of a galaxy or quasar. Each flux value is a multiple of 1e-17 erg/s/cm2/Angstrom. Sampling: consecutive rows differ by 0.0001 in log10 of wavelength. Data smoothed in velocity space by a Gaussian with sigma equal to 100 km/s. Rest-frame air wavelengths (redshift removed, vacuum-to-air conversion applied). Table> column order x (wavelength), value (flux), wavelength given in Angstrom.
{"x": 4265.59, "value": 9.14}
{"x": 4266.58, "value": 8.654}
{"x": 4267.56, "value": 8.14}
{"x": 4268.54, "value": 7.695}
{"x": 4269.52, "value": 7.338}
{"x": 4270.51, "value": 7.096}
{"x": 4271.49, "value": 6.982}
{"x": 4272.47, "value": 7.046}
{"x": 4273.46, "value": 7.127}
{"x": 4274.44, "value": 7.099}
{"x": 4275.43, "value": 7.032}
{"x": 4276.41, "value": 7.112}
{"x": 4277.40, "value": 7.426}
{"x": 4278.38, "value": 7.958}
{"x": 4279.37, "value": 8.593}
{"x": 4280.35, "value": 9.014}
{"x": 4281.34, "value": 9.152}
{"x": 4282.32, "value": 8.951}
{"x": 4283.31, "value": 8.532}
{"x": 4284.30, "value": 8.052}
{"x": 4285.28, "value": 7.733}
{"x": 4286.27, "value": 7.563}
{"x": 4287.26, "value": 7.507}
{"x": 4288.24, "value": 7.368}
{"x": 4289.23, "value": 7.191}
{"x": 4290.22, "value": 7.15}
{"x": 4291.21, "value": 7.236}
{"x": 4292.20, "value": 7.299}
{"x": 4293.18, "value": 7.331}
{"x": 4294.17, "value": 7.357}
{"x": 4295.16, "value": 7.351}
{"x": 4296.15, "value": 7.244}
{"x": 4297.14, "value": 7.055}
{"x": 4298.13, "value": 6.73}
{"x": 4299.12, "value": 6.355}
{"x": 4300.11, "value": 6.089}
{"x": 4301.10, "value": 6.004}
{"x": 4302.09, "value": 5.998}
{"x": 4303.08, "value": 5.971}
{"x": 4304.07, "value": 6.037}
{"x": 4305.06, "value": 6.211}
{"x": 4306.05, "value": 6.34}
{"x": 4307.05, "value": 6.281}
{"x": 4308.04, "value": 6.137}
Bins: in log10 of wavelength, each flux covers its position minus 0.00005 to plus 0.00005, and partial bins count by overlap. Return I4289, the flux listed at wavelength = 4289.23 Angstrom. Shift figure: 7.191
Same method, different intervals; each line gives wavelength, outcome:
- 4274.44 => 7.099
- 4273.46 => 7.127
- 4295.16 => 7.351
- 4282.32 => 8.951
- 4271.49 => 6.982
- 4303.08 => 5.971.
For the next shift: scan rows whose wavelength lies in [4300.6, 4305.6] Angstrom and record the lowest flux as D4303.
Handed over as 5.971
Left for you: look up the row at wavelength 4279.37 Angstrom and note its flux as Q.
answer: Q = 8.593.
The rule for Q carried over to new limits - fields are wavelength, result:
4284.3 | 8.052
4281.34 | 9.152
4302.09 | 5.998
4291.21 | 7.236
